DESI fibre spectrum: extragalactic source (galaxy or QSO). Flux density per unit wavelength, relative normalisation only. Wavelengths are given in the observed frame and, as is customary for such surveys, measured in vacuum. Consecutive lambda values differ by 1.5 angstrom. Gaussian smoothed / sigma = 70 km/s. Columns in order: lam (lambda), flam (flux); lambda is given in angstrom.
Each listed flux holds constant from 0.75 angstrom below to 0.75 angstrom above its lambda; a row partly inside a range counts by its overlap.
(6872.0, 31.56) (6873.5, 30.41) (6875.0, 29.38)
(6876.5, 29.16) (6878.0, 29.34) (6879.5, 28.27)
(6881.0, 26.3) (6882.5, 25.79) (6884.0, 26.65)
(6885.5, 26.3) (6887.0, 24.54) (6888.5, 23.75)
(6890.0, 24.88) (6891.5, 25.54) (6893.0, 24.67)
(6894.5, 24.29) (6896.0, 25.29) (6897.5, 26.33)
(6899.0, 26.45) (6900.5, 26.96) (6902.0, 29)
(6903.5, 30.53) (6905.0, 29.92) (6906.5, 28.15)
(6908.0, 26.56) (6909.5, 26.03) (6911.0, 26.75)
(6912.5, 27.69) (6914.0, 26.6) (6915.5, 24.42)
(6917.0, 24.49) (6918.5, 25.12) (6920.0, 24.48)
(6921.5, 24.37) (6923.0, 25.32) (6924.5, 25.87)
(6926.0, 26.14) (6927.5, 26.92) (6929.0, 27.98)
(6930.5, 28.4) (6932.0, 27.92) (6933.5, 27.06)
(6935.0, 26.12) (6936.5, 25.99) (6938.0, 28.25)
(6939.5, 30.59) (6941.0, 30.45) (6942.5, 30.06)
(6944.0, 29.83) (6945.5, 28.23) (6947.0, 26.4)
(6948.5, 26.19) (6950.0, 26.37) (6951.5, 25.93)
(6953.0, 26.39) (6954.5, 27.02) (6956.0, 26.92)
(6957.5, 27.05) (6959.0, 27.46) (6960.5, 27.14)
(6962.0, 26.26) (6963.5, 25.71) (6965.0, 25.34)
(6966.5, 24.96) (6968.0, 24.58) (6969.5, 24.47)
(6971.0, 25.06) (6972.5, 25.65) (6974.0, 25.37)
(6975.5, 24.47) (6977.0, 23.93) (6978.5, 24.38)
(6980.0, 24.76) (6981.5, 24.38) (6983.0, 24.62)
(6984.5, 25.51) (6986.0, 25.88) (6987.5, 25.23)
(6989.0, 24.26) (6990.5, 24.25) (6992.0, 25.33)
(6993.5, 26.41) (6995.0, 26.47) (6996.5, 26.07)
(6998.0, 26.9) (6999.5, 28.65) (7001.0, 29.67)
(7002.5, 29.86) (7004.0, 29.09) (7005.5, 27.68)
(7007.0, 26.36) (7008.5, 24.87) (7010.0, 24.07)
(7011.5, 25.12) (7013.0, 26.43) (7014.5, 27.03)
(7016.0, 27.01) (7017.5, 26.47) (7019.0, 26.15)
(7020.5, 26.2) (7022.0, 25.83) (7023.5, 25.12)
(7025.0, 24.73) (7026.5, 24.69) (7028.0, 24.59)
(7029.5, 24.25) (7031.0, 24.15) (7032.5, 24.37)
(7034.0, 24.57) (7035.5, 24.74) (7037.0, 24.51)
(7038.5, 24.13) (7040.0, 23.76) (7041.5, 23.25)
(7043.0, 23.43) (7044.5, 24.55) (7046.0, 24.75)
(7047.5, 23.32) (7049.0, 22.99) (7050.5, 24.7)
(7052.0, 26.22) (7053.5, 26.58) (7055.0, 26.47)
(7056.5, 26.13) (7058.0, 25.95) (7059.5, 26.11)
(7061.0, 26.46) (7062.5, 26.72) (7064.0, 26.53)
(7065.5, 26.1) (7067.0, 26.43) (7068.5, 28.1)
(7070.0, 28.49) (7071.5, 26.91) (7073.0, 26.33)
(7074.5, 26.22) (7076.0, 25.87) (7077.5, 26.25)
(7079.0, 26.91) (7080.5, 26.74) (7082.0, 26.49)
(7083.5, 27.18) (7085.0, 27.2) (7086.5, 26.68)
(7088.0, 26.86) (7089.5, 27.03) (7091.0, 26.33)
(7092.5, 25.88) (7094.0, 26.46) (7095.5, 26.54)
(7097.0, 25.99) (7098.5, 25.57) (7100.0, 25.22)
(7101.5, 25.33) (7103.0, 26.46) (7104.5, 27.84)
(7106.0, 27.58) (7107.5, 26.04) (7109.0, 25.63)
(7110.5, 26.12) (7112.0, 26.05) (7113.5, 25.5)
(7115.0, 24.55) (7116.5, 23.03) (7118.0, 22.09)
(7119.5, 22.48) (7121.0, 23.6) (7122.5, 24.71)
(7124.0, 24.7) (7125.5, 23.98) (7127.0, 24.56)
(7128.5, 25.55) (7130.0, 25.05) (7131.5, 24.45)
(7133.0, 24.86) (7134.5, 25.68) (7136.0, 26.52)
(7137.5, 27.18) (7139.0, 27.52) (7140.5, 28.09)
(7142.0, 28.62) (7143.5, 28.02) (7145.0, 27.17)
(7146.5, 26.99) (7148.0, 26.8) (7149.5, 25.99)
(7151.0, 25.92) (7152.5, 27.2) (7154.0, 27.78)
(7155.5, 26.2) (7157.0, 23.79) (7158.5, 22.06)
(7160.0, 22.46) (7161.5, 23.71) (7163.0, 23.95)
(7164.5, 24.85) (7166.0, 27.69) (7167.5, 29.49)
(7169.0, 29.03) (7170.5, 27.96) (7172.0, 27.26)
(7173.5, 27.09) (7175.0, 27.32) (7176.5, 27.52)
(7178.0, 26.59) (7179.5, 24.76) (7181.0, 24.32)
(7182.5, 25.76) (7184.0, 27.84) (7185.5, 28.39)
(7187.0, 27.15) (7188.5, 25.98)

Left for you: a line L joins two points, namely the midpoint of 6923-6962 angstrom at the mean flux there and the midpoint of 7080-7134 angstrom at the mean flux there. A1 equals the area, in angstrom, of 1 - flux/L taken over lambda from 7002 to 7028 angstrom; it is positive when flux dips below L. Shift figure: 0.4 angstrom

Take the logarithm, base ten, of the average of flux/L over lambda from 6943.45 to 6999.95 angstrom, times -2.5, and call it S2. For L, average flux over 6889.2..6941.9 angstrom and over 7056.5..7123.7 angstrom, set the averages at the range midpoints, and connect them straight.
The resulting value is 0.03 mag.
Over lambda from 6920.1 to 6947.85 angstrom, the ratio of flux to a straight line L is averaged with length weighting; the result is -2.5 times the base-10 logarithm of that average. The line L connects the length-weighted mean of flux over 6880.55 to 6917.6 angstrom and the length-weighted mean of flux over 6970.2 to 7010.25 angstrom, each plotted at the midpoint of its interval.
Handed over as -0.05 mag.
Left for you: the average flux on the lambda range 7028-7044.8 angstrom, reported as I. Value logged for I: 24.2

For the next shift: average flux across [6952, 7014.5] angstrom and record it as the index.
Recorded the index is 26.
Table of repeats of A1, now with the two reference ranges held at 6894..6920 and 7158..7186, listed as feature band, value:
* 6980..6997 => 0.8 angstrom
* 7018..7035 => 1.0 angstrom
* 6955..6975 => 0.6 angstrom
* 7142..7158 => -0.2 angstrom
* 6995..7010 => -0.5 angstrom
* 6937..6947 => -1.0 angstrom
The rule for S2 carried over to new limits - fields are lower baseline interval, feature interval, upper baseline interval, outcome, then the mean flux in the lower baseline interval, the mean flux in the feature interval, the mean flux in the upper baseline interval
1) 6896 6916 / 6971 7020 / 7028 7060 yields -0.017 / 27.3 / 26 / 24.7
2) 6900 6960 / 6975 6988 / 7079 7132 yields 0.080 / 27.1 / 24.8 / 25.6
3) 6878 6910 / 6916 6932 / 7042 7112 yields 0.021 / 26.6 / 26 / 26.2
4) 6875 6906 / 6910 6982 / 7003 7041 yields -0.006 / 26.8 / 26.4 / 25.5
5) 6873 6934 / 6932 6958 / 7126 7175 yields -0.040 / 26.7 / 27.6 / 26.2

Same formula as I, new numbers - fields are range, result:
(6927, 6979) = 26.7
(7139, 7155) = 27.3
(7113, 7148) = 25.5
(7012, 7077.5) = 25.5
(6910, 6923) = 25.5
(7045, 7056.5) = 25.1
